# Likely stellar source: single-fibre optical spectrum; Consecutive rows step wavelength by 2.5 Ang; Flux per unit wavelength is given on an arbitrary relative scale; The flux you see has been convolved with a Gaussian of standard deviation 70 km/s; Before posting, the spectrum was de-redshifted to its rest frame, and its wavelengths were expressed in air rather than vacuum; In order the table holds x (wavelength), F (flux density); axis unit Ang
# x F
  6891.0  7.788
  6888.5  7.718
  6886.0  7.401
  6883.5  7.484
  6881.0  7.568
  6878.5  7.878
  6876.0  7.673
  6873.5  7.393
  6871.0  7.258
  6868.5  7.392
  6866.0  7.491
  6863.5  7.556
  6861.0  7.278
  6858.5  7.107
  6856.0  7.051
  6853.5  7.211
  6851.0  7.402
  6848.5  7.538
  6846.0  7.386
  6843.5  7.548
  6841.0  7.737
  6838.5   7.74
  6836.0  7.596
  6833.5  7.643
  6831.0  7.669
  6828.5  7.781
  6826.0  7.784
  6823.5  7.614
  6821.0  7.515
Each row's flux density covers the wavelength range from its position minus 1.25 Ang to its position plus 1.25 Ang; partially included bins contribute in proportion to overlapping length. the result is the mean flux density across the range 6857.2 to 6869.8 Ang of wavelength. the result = 7.36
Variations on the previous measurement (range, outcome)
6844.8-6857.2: 7.32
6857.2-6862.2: 7.19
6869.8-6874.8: 7.33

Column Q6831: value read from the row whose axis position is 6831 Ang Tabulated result 7.669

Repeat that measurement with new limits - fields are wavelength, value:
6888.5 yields 7.718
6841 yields 7.737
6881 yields 7.568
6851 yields 7.402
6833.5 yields 7.643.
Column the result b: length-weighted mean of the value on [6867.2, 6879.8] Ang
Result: 7.52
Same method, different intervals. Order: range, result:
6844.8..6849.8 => 7.46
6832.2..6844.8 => 7.65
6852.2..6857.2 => 7.13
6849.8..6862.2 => 7.21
